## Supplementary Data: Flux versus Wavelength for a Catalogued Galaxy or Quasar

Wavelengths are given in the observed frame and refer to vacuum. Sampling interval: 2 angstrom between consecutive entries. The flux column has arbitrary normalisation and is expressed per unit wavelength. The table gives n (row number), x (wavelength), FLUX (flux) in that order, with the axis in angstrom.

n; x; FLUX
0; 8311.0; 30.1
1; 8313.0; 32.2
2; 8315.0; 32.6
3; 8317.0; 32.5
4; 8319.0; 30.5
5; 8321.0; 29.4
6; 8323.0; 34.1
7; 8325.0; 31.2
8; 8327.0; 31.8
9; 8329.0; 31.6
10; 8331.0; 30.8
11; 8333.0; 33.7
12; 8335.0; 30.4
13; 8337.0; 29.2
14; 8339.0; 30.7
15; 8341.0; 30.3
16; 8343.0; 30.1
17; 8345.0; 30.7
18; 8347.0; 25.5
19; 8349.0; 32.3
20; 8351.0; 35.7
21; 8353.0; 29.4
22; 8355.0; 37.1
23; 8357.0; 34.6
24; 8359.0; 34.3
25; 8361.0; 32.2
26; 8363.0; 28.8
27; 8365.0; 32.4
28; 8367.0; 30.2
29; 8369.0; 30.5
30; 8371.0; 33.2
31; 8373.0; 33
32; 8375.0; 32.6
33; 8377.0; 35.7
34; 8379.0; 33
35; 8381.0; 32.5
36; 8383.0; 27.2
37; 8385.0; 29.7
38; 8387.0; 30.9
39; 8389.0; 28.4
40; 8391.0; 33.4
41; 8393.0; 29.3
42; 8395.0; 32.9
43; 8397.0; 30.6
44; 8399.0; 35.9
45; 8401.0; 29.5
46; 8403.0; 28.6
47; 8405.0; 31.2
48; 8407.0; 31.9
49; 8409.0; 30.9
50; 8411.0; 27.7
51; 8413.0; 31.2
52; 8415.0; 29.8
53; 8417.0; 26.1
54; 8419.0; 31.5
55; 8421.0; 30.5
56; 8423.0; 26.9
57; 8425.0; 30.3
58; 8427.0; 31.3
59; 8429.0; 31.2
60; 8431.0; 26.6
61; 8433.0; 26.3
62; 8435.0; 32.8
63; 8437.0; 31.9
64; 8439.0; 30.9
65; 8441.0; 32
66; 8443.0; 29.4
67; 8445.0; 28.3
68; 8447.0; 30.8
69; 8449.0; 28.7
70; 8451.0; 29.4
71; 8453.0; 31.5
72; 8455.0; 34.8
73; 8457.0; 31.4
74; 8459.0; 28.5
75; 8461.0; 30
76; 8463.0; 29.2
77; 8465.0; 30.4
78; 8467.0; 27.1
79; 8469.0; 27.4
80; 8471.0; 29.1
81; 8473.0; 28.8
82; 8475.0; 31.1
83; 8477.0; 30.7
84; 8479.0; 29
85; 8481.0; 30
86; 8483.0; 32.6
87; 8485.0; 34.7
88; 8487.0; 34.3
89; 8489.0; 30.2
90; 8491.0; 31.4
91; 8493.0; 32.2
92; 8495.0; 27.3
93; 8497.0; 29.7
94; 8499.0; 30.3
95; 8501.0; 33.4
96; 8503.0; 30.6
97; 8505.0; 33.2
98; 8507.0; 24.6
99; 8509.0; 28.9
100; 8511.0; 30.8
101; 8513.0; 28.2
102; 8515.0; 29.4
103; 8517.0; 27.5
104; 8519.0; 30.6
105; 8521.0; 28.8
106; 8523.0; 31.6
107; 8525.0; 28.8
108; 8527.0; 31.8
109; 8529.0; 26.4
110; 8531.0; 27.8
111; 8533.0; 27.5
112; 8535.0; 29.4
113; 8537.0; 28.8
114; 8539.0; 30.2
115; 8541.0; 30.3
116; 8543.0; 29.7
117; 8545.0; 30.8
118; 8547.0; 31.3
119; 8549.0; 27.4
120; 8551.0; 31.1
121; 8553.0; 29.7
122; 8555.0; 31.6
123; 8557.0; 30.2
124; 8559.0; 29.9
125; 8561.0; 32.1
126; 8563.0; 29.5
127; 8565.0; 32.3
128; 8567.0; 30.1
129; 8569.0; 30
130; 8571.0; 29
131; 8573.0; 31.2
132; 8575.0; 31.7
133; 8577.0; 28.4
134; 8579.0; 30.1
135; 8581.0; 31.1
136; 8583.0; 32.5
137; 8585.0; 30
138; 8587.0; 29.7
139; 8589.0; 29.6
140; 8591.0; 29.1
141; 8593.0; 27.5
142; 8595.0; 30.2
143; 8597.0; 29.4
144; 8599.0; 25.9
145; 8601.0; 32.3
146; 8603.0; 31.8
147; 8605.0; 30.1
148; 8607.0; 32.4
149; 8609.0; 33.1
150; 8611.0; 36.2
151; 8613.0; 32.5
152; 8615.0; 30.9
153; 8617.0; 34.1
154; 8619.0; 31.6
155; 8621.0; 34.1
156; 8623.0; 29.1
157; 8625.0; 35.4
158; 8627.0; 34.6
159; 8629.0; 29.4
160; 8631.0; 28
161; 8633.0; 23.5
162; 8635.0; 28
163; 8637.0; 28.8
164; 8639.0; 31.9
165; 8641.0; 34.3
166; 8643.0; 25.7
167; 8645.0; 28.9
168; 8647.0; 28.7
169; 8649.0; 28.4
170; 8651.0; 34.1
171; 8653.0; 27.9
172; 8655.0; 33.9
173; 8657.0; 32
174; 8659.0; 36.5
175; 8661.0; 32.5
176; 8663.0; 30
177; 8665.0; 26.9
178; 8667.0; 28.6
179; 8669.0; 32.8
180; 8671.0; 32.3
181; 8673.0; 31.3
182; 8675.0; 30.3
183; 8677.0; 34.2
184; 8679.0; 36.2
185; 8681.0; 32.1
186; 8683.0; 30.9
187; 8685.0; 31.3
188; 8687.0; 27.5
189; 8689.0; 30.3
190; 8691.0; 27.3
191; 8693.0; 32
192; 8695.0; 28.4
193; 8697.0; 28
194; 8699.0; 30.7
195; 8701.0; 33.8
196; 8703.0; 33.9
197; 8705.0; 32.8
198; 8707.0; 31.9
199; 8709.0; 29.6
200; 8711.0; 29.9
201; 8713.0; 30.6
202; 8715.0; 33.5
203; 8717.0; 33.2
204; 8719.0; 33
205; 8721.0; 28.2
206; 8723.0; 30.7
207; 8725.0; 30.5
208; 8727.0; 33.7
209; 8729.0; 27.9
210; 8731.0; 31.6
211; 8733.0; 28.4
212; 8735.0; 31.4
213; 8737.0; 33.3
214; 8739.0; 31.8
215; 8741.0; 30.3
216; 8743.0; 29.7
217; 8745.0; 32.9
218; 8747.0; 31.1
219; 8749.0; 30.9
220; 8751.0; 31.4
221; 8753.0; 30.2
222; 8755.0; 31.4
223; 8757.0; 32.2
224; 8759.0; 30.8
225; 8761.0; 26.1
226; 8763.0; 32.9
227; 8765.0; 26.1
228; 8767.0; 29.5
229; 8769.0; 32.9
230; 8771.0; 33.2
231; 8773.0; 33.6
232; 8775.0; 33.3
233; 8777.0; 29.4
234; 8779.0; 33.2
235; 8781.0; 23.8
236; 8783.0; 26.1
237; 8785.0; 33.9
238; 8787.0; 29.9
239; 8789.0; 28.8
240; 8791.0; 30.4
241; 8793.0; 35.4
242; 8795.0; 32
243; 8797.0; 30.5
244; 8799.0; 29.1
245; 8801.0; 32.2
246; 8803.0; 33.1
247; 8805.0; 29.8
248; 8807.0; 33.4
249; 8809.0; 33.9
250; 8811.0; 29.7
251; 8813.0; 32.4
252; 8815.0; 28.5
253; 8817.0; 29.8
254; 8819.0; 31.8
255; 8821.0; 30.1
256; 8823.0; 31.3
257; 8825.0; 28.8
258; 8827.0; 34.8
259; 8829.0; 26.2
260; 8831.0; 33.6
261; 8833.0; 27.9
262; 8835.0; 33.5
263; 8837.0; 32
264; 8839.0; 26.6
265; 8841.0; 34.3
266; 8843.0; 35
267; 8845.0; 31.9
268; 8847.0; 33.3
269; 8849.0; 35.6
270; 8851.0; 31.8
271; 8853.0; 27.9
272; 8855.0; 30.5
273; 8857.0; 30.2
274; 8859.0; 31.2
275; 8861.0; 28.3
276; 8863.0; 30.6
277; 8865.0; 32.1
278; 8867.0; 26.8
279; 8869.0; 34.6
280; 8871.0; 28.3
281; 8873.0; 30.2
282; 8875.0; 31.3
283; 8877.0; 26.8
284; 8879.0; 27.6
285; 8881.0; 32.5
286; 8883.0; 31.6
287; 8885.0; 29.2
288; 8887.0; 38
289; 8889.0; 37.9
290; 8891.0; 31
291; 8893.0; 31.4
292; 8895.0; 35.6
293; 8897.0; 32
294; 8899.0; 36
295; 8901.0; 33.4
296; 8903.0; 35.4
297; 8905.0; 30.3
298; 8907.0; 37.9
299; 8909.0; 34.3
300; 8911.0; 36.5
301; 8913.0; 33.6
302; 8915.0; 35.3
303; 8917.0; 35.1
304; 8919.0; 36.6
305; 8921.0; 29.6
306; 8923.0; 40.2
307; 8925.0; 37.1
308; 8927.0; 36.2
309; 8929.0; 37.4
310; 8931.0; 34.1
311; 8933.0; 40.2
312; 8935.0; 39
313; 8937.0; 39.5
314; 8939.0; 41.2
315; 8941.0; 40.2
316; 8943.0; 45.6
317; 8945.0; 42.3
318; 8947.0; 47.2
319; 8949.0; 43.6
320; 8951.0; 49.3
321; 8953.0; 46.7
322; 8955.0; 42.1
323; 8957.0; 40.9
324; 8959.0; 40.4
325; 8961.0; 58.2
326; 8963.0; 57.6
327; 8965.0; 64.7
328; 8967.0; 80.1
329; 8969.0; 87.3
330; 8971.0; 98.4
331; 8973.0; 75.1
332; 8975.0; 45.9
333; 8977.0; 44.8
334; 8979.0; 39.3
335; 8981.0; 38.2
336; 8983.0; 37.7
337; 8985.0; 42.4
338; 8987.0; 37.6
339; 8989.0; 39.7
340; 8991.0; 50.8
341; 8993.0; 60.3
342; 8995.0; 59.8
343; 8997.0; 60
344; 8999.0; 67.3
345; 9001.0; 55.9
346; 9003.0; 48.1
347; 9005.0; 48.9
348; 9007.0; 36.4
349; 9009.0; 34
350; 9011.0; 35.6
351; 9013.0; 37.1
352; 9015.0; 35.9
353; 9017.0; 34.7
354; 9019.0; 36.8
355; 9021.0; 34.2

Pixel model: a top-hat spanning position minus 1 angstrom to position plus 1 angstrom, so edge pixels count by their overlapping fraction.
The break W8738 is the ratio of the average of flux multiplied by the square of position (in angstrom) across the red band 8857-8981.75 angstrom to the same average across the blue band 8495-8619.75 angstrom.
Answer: 1.46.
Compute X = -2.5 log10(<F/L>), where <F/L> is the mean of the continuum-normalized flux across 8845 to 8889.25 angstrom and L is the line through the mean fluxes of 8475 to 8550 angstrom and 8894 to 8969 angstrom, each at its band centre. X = 0.274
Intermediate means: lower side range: 30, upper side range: 41.8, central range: 31.1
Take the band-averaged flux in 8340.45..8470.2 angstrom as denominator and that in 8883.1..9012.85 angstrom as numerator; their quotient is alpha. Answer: 1.44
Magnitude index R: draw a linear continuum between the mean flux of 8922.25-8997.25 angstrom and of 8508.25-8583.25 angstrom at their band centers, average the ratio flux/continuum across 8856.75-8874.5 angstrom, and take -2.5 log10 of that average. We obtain 0.42 mag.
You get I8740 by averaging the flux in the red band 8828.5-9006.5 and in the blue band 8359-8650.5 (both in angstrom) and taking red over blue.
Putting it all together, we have 1.33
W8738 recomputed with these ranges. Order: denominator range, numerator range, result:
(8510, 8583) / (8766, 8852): 1.11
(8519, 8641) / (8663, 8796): 1.05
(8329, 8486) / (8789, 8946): 1.20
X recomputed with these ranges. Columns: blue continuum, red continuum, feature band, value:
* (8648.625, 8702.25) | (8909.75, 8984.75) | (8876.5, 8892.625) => 0.32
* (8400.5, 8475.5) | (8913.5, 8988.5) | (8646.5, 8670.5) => 0.19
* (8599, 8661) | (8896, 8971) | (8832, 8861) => 0.26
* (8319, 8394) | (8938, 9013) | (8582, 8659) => 0.28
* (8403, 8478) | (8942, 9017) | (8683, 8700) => 0.32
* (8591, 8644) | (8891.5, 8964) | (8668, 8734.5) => 0.06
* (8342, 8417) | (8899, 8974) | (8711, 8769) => 0.29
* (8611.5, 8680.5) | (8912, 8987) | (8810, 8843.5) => 0.29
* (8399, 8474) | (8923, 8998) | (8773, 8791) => 0.38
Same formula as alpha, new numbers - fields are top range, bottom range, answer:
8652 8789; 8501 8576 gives 1.04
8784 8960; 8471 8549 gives 1.13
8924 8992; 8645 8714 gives 1.55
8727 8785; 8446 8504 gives 1.01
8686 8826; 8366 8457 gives 1.01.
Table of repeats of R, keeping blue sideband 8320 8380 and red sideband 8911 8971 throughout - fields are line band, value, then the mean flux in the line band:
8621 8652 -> 0.27 mag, 30.1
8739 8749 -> 0.30 mag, 31.1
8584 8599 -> 0.27 mag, 29.1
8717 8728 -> 0.28 mag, 31.4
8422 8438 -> 0.14 mag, 29.7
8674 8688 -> 0.24 mag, 31.8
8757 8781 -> 0.33 mag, 30.8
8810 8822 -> 0.37 mag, 30.4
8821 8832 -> 0.36 mag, 30.9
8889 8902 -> 0.31 mag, 33.6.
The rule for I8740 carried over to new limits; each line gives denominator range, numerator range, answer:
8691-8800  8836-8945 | 1.09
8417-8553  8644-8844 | 1.04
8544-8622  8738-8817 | 1.00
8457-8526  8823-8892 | 1.04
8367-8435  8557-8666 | 1.00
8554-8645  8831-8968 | 1.20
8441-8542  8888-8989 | 1.45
